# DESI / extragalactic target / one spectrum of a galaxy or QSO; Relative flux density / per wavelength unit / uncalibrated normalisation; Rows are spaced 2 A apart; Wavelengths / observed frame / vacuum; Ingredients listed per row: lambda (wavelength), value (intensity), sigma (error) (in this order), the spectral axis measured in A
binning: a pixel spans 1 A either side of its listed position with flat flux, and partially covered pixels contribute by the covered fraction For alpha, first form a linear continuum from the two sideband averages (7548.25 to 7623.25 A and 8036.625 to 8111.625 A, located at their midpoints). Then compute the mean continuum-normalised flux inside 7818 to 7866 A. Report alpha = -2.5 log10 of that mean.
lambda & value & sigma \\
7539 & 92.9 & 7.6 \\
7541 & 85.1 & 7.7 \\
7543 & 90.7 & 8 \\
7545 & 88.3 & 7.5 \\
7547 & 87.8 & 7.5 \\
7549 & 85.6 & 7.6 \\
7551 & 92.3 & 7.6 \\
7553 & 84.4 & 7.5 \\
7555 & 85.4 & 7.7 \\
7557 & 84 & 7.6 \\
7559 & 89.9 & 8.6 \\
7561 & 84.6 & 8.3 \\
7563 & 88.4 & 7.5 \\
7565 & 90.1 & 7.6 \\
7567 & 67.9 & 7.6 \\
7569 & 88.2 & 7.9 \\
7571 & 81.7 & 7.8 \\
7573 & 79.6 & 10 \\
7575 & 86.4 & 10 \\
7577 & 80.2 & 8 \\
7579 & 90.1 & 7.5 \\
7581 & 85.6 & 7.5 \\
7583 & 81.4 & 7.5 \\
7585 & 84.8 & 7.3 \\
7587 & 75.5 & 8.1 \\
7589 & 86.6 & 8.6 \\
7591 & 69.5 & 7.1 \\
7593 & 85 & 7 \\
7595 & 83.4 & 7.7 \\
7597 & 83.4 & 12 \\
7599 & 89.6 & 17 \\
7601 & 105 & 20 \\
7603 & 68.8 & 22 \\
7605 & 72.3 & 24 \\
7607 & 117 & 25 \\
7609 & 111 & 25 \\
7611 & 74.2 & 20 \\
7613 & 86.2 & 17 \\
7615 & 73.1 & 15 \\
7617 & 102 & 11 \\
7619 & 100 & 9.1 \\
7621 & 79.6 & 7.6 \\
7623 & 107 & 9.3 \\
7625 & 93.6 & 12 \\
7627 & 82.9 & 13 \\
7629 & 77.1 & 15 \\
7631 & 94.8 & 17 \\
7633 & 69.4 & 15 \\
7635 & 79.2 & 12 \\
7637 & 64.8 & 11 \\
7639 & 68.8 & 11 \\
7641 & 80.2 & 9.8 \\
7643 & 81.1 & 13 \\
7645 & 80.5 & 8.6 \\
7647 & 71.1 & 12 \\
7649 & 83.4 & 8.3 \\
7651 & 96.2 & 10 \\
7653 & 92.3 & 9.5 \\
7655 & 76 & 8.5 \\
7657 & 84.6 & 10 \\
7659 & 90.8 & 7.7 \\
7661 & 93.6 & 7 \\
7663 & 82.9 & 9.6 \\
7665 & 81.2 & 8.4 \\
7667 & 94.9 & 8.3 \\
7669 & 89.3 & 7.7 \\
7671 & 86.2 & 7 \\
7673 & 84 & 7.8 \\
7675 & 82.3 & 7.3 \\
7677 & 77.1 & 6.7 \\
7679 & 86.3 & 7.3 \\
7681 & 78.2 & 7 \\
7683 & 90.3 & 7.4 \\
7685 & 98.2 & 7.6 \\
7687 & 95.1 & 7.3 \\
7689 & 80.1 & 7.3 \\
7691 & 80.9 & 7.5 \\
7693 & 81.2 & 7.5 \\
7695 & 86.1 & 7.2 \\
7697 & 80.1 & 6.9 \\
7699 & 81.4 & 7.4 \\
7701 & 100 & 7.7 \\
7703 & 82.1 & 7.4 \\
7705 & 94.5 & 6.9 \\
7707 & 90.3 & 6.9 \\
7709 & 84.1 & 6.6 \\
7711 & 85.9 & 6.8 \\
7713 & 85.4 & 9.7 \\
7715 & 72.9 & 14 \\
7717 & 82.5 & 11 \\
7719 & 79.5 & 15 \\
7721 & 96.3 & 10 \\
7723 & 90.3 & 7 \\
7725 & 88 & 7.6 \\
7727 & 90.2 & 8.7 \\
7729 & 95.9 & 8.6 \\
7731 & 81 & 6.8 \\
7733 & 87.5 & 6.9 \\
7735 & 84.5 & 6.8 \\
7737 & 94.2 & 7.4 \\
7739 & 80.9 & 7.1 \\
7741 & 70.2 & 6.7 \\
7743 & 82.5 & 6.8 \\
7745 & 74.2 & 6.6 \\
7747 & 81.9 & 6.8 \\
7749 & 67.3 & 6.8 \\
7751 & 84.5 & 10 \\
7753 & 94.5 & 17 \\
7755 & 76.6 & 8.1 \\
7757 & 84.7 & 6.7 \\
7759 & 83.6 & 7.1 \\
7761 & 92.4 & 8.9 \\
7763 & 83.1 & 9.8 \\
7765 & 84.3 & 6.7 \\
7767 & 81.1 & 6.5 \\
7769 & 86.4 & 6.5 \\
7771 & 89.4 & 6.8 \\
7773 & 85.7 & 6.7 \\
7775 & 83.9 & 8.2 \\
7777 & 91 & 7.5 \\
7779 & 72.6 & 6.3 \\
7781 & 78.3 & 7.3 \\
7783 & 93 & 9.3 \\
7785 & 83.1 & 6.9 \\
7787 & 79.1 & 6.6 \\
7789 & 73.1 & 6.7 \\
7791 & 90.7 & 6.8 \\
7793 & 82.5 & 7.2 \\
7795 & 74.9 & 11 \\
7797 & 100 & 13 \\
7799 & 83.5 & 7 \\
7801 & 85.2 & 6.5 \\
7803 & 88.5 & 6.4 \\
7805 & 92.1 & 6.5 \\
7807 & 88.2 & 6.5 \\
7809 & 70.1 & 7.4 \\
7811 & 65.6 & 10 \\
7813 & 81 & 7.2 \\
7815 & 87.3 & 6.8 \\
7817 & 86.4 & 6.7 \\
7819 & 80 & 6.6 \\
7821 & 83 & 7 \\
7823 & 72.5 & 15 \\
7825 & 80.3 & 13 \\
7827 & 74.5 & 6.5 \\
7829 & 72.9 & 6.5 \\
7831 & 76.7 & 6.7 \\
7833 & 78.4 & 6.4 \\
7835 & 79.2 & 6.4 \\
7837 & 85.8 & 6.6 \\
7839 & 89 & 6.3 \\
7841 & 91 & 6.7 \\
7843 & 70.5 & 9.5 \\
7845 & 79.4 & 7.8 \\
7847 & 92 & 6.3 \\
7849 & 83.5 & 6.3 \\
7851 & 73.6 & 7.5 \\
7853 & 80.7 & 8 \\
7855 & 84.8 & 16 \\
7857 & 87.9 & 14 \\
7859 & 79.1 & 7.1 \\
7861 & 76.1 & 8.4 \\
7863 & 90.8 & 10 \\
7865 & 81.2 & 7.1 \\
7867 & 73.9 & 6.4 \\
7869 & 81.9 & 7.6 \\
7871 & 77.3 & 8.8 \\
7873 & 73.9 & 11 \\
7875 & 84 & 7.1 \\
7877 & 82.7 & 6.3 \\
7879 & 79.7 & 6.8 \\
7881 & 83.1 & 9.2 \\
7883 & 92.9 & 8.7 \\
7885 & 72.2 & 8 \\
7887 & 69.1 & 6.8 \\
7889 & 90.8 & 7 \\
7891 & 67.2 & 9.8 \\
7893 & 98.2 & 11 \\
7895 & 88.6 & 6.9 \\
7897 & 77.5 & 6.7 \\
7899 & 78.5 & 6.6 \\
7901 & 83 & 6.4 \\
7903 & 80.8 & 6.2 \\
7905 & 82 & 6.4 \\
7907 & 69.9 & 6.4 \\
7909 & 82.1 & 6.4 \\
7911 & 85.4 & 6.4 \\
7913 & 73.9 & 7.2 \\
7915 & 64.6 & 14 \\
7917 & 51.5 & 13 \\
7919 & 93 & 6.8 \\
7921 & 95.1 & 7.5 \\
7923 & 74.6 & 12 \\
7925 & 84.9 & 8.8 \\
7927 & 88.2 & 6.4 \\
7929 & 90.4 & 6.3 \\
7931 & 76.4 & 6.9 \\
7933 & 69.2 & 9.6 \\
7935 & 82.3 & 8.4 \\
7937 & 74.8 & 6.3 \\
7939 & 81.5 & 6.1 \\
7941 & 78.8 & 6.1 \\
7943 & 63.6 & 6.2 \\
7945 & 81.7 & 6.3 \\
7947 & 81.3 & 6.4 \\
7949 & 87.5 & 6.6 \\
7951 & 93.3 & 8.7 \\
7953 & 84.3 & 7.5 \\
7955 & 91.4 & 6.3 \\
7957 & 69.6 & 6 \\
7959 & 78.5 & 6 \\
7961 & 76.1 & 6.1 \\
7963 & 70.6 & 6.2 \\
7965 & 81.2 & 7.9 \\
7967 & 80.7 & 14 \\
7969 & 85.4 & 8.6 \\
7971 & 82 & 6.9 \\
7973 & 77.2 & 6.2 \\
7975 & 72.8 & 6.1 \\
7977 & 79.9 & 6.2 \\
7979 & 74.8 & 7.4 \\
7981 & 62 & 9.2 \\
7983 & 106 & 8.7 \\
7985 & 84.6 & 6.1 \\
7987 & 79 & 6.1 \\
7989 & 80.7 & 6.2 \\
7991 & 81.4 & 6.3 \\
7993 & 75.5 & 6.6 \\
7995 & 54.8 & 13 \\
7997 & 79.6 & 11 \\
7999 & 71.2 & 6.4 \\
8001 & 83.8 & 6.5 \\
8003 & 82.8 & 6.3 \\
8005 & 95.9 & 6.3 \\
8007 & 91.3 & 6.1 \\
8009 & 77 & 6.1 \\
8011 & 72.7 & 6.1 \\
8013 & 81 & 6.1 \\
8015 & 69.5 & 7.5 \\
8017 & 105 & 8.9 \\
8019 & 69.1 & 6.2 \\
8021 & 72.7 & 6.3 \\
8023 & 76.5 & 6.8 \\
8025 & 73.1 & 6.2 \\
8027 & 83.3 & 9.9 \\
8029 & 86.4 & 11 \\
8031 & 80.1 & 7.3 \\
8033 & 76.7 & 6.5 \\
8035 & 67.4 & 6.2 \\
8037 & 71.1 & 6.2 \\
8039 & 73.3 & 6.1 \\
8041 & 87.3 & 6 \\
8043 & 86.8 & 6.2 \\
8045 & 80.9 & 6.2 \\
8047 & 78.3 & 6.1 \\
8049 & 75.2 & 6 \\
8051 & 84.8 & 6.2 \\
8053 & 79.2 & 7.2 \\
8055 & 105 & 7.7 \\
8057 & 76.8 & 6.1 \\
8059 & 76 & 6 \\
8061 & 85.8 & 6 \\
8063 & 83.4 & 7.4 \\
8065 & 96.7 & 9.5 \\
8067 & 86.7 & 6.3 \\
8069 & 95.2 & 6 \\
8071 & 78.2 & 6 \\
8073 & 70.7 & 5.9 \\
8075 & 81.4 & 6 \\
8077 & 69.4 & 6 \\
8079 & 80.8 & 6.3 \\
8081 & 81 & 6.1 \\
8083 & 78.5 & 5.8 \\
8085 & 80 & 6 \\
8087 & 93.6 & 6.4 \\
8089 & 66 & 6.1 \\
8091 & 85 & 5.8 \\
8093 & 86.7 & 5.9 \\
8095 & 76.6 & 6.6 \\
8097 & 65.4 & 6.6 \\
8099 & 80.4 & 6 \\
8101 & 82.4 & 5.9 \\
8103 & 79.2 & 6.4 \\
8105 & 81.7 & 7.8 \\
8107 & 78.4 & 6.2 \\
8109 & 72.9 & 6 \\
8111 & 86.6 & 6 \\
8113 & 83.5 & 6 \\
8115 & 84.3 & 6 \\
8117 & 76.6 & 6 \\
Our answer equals 0.03 mag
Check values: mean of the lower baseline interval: 86.1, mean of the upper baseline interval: 81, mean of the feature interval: 81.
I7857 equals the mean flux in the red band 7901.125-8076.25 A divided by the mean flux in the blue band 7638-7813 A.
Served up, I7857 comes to 0.9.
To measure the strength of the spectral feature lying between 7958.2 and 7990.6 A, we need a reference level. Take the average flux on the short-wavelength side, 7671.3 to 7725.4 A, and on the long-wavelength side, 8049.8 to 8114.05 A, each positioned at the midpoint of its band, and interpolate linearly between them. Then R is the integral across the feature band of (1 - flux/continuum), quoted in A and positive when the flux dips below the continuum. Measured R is 1.2 A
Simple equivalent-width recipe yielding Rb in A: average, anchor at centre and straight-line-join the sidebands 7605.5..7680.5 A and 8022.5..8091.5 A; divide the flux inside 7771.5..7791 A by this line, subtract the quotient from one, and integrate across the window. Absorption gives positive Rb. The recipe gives 0.29 A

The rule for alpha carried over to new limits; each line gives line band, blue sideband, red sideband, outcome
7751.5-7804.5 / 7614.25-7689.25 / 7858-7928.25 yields -0.03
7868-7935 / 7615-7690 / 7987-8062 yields 0.02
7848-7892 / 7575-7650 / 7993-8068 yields 0.02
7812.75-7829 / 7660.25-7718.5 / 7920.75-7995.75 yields 0.04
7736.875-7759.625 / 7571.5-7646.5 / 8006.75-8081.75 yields 0.03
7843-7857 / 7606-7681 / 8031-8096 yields 0.02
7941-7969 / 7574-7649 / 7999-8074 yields 0.02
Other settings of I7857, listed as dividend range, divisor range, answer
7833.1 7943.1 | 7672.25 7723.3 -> 0.94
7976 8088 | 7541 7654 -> 0.95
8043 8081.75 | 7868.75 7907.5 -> 1.02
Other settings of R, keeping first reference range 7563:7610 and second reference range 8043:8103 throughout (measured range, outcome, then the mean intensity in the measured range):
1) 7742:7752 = 0.7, 78.1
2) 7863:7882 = 0.6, 80.3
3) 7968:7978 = 0.3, 79.5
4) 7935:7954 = 0.4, 80.8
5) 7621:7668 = 0.7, 83.7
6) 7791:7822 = 0.1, 83.5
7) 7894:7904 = 0.1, 81.7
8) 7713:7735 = -0.5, 86.3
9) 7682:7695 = -0.5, 87.5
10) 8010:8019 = 0.1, 80.6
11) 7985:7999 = 1.1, 75.6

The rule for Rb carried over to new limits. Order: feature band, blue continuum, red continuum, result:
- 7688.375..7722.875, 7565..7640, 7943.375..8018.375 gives -0.69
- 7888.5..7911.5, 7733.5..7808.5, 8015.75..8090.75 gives 0.20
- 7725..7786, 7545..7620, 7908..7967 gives -0.86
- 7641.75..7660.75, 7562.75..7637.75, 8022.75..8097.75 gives 0.08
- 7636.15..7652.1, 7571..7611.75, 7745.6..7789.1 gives 1.19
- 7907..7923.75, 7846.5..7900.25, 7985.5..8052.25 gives 0.75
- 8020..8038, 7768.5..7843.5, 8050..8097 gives 1.27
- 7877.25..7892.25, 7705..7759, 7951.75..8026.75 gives 0.28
